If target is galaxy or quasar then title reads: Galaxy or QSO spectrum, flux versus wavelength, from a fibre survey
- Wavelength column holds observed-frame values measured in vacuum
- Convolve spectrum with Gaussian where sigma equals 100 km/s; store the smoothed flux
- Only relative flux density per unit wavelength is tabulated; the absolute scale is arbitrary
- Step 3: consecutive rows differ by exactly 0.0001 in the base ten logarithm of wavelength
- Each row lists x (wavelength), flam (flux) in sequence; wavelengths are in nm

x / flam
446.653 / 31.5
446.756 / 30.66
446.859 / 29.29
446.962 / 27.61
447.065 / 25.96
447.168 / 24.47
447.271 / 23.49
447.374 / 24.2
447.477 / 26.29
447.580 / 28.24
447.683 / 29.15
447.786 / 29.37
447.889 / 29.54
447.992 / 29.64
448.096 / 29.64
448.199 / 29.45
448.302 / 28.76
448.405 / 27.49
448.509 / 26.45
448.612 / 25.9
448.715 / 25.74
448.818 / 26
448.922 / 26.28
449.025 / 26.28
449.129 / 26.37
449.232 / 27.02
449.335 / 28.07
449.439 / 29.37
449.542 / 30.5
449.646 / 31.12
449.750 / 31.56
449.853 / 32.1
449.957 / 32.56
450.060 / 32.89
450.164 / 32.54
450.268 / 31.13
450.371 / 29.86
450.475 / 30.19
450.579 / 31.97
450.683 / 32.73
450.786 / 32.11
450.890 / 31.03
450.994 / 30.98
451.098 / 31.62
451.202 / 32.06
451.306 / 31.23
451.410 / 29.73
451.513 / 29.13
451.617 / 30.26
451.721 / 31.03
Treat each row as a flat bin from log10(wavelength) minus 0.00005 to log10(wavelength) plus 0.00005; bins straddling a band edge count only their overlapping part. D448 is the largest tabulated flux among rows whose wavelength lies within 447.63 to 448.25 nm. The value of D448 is 29.64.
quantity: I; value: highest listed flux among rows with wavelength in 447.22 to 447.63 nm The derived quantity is 28.24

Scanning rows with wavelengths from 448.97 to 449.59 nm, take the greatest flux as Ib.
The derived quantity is 30.5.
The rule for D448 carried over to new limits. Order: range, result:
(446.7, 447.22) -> 30.66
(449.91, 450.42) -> 32.89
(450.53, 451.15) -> 32.73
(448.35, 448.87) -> 27.49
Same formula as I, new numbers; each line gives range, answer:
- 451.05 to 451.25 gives 32.06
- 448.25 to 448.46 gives 28.76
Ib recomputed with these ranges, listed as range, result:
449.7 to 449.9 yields 32.1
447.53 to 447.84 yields 29.37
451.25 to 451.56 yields 31.23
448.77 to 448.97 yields 26.28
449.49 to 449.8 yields 31.56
